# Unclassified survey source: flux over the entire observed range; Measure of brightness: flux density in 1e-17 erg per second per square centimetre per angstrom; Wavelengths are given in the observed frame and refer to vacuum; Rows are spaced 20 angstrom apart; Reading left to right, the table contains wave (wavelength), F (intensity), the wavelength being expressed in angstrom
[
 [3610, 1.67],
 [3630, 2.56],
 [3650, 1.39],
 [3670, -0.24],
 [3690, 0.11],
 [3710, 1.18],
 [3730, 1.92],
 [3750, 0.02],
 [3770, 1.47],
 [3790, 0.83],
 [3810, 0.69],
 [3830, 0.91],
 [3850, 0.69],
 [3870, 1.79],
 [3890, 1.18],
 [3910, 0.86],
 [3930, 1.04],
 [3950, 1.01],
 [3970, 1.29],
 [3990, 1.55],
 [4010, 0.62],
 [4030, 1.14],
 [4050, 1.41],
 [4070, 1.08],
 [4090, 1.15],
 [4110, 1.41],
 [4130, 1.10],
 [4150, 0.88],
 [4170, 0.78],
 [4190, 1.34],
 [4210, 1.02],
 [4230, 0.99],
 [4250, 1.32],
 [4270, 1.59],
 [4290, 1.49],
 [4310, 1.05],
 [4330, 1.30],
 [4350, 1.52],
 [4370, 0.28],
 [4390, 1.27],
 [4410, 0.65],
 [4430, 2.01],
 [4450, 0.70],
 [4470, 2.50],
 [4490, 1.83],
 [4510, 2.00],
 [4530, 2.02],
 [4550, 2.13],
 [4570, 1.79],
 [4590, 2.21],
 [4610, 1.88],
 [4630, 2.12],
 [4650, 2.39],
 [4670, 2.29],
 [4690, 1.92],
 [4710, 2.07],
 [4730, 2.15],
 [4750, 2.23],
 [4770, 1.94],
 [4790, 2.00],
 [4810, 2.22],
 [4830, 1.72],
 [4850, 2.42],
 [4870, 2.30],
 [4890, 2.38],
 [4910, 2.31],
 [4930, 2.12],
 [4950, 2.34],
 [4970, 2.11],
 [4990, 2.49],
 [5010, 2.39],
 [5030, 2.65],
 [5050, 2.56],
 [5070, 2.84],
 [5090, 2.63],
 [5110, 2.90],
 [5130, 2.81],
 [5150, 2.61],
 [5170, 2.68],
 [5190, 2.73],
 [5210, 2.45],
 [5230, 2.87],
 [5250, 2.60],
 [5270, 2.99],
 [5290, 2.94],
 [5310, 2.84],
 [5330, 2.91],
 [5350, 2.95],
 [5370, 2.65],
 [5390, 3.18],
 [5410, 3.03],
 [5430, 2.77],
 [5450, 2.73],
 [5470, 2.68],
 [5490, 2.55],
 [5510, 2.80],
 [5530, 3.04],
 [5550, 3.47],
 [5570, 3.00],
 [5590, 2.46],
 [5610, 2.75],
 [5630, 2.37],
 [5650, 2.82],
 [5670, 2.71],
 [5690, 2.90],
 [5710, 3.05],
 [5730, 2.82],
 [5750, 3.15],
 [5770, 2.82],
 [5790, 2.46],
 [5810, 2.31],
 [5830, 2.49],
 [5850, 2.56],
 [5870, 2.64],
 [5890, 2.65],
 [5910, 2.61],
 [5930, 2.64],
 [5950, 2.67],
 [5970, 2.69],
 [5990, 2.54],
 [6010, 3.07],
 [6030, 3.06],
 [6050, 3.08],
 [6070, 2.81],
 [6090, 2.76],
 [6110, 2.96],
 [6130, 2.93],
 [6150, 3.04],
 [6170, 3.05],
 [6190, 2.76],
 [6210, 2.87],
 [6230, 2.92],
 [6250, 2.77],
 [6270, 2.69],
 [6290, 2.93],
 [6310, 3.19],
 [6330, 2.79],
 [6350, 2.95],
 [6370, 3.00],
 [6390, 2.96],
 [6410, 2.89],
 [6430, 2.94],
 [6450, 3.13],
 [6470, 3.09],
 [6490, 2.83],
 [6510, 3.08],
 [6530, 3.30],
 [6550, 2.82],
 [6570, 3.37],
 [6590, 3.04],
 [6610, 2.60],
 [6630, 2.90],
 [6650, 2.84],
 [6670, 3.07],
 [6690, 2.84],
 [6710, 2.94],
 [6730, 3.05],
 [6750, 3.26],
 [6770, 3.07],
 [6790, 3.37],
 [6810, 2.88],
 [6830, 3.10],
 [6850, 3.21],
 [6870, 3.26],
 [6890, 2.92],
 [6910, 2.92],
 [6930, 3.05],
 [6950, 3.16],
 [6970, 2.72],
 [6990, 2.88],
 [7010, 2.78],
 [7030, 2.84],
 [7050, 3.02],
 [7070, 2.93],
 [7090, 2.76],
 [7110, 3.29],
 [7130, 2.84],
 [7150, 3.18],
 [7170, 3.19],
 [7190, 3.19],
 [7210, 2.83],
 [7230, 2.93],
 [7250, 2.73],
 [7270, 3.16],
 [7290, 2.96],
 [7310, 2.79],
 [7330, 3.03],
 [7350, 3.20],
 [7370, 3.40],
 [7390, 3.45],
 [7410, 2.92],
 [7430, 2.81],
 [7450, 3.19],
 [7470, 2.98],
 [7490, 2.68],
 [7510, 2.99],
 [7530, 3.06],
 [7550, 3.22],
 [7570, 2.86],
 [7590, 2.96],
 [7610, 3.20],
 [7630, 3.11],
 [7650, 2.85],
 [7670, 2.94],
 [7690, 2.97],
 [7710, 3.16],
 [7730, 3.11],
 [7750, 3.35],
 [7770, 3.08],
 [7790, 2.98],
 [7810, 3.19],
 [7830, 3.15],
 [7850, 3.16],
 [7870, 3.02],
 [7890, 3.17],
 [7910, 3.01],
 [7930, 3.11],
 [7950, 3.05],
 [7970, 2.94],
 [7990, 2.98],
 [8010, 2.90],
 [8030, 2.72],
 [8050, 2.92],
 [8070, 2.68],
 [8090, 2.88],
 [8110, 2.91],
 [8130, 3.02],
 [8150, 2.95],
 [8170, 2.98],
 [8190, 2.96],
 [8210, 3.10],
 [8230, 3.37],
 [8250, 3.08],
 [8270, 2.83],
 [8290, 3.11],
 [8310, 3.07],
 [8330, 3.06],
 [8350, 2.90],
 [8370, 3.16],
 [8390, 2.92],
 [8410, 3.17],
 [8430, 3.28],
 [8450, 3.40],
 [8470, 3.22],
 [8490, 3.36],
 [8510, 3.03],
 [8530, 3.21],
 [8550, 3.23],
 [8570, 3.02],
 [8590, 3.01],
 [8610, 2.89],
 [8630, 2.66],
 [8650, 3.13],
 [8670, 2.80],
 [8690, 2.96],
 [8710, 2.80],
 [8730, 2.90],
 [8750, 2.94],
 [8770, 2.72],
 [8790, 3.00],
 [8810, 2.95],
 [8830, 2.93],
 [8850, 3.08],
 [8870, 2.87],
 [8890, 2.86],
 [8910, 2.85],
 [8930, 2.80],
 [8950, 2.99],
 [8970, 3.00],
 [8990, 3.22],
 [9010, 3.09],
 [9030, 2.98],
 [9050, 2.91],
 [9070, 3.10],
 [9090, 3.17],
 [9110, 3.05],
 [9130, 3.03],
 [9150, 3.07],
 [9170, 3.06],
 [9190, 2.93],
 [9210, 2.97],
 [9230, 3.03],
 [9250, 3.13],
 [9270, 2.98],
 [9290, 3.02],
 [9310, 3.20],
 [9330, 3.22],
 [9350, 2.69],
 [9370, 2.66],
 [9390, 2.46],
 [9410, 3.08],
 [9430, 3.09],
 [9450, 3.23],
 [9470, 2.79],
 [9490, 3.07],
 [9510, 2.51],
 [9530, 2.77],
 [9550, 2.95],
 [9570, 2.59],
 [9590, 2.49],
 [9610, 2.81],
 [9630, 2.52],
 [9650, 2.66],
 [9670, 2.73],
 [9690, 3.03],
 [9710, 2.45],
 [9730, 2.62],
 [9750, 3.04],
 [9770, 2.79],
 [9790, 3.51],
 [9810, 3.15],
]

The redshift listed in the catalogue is 0.12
